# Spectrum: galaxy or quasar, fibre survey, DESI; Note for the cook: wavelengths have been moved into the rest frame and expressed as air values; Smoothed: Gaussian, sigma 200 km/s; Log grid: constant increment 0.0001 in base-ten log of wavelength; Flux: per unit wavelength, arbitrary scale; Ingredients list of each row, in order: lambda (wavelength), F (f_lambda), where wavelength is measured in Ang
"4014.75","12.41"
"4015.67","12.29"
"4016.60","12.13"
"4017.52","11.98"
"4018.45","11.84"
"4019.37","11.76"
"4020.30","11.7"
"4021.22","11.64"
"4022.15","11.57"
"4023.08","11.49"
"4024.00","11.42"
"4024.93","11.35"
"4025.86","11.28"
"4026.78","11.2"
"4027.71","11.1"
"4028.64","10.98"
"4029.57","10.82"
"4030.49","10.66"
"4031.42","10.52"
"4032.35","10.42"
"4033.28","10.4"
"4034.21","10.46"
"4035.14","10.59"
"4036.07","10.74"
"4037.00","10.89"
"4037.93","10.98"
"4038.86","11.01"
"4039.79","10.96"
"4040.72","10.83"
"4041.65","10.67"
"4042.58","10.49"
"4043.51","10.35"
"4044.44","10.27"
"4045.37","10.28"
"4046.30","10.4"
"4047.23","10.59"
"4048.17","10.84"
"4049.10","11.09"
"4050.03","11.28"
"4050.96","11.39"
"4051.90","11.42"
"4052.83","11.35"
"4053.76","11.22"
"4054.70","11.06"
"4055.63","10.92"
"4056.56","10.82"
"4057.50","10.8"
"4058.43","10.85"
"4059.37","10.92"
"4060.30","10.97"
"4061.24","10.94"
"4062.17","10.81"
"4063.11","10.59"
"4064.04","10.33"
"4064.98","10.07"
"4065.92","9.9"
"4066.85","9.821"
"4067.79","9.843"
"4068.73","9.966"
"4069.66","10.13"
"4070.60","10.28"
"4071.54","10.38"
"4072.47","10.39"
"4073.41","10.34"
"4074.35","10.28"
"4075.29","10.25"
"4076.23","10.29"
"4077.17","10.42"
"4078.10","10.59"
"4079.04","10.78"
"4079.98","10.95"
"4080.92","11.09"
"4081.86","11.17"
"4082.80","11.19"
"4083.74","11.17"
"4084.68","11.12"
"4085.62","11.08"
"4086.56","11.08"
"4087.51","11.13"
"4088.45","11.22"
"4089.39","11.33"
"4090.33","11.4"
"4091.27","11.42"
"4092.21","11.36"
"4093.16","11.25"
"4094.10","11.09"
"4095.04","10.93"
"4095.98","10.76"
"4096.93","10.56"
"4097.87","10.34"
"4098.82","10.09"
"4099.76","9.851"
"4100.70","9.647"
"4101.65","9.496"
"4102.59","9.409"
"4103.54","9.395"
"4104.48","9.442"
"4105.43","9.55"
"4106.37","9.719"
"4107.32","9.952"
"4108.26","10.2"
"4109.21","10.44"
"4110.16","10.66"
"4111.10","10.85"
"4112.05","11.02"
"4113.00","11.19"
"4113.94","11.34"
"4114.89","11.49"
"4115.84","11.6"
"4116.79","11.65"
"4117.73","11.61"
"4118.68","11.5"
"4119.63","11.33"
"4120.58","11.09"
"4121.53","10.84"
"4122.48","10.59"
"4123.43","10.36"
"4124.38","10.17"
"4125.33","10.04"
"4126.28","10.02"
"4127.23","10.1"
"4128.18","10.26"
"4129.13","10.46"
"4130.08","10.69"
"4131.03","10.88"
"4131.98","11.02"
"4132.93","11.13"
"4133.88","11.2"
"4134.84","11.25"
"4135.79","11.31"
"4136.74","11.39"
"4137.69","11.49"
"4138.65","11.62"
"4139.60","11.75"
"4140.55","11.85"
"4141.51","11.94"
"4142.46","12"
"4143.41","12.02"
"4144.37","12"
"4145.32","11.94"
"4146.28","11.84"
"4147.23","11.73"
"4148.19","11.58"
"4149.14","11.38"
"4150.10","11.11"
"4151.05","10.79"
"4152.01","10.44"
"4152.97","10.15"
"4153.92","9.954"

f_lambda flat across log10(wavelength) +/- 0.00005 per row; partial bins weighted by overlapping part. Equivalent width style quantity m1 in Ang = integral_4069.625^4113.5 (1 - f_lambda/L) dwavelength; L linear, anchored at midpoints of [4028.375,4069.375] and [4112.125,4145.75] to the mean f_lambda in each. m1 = 1.5 Ang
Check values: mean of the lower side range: 10.7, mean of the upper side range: 11.2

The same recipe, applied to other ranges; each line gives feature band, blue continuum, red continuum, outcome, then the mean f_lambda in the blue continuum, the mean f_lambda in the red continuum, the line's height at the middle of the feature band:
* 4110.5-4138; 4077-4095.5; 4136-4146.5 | 1.47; 11.1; 11.8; 11.6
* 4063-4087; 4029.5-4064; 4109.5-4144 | 0.85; 10.8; 11.1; 10.9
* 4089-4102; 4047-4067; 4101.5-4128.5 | -0.06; 10.8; 10.5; 10.6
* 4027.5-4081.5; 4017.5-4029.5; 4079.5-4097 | 3.07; 11.4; 11.1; 11.3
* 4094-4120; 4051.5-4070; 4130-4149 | 1.51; 10.6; 11.5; 11.2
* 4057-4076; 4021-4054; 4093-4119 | 0.63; 10.9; 10.5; 10.7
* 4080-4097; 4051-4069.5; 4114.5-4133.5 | -0.62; 10.7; 10.8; 10.7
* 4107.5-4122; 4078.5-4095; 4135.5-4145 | 0.47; 11.2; 11.8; 11.5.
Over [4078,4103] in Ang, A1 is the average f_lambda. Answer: 10.8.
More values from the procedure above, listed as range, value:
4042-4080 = 10.6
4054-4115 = 10.6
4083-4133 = 10.7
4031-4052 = 10.7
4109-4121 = 11.2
